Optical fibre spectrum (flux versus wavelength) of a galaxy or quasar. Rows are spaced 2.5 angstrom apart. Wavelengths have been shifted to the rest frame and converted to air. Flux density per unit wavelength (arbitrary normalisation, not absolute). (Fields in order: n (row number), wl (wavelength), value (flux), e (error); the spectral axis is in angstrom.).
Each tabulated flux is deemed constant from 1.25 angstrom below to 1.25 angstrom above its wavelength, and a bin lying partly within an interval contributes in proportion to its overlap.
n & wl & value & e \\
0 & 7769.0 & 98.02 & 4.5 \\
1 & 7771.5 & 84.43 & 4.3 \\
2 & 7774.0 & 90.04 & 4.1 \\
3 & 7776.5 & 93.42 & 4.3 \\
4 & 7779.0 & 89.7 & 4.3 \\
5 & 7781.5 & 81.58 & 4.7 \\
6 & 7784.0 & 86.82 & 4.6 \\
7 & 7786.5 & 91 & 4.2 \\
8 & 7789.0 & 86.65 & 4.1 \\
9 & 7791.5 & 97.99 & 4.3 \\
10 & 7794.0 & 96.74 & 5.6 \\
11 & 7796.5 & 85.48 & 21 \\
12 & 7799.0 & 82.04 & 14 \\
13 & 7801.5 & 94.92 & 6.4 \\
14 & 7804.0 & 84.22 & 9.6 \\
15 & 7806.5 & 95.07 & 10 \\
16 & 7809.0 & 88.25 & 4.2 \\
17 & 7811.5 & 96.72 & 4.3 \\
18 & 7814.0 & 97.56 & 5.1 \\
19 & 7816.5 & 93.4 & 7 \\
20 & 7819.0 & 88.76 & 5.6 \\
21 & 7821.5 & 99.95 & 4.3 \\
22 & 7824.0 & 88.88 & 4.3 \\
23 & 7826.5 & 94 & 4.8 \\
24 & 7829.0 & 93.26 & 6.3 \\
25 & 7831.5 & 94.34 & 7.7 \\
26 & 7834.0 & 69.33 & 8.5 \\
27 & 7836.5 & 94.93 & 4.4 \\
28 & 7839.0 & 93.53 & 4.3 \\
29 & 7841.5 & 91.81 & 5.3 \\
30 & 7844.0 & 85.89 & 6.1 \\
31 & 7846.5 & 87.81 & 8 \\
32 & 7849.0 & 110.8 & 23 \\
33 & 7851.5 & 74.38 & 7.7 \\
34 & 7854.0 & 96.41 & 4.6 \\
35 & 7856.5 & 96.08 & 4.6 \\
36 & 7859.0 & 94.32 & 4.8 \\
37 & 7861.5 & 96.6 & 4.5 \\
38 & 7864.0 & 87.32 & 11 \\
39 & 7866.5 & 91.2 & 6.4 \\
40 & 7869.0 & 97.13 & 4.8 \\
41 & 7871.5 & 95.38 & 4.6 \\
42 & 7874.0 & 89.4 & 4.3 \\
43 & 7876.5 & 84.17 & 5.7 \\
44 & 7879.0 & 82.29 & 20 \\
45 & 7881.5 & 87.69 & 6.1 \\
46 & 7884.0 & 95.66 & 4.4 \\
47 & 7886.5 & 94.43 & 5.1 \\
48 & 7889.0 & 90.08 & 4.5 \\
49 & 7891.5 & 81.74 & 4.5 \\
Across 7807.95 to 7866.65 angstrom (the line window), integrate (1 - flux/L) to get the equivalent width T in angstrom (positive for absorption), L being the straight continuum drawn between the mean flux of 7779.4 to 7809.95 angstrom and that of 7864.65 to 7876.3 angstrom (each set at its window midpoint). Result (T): -0.7 angstrom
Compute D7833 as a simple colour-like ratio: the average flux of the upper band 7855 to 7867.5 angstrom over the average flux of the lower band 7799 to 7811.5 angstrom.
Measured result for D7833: 1.03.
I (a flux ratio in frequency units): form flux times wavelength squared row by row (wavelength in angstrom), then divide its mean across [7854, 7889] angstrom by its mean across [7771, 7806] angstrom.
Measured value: 1.1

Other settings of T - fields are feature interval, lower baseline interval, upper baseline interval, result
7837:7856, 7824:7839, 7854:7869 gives 0.0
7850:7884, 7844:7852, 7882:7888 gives 0.9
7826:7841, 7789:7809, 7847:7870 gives 0.4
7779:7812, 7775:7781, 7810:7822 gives 1.0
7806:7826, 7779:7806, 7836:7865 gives -0.7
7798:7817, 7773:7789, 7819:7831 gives 0.0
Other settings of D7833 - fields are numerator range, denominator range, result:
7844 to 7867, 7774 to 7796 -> 1.02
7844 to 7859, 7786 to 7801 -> 1.03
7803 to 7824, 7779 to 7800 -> 1.05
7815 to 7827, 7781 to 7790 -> 1.07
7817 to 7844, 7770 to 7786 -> 1.03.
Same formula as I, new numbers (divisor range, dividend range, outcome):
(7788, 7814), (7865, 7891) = 1.01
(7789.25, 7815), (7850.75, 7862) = 1.02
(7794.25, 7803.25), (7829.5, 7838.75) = 1.00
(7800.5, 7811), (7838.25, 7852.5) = 1.01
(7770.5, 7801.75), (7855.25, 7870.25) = 1.07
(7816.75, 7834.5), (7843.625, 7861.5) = 1.03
